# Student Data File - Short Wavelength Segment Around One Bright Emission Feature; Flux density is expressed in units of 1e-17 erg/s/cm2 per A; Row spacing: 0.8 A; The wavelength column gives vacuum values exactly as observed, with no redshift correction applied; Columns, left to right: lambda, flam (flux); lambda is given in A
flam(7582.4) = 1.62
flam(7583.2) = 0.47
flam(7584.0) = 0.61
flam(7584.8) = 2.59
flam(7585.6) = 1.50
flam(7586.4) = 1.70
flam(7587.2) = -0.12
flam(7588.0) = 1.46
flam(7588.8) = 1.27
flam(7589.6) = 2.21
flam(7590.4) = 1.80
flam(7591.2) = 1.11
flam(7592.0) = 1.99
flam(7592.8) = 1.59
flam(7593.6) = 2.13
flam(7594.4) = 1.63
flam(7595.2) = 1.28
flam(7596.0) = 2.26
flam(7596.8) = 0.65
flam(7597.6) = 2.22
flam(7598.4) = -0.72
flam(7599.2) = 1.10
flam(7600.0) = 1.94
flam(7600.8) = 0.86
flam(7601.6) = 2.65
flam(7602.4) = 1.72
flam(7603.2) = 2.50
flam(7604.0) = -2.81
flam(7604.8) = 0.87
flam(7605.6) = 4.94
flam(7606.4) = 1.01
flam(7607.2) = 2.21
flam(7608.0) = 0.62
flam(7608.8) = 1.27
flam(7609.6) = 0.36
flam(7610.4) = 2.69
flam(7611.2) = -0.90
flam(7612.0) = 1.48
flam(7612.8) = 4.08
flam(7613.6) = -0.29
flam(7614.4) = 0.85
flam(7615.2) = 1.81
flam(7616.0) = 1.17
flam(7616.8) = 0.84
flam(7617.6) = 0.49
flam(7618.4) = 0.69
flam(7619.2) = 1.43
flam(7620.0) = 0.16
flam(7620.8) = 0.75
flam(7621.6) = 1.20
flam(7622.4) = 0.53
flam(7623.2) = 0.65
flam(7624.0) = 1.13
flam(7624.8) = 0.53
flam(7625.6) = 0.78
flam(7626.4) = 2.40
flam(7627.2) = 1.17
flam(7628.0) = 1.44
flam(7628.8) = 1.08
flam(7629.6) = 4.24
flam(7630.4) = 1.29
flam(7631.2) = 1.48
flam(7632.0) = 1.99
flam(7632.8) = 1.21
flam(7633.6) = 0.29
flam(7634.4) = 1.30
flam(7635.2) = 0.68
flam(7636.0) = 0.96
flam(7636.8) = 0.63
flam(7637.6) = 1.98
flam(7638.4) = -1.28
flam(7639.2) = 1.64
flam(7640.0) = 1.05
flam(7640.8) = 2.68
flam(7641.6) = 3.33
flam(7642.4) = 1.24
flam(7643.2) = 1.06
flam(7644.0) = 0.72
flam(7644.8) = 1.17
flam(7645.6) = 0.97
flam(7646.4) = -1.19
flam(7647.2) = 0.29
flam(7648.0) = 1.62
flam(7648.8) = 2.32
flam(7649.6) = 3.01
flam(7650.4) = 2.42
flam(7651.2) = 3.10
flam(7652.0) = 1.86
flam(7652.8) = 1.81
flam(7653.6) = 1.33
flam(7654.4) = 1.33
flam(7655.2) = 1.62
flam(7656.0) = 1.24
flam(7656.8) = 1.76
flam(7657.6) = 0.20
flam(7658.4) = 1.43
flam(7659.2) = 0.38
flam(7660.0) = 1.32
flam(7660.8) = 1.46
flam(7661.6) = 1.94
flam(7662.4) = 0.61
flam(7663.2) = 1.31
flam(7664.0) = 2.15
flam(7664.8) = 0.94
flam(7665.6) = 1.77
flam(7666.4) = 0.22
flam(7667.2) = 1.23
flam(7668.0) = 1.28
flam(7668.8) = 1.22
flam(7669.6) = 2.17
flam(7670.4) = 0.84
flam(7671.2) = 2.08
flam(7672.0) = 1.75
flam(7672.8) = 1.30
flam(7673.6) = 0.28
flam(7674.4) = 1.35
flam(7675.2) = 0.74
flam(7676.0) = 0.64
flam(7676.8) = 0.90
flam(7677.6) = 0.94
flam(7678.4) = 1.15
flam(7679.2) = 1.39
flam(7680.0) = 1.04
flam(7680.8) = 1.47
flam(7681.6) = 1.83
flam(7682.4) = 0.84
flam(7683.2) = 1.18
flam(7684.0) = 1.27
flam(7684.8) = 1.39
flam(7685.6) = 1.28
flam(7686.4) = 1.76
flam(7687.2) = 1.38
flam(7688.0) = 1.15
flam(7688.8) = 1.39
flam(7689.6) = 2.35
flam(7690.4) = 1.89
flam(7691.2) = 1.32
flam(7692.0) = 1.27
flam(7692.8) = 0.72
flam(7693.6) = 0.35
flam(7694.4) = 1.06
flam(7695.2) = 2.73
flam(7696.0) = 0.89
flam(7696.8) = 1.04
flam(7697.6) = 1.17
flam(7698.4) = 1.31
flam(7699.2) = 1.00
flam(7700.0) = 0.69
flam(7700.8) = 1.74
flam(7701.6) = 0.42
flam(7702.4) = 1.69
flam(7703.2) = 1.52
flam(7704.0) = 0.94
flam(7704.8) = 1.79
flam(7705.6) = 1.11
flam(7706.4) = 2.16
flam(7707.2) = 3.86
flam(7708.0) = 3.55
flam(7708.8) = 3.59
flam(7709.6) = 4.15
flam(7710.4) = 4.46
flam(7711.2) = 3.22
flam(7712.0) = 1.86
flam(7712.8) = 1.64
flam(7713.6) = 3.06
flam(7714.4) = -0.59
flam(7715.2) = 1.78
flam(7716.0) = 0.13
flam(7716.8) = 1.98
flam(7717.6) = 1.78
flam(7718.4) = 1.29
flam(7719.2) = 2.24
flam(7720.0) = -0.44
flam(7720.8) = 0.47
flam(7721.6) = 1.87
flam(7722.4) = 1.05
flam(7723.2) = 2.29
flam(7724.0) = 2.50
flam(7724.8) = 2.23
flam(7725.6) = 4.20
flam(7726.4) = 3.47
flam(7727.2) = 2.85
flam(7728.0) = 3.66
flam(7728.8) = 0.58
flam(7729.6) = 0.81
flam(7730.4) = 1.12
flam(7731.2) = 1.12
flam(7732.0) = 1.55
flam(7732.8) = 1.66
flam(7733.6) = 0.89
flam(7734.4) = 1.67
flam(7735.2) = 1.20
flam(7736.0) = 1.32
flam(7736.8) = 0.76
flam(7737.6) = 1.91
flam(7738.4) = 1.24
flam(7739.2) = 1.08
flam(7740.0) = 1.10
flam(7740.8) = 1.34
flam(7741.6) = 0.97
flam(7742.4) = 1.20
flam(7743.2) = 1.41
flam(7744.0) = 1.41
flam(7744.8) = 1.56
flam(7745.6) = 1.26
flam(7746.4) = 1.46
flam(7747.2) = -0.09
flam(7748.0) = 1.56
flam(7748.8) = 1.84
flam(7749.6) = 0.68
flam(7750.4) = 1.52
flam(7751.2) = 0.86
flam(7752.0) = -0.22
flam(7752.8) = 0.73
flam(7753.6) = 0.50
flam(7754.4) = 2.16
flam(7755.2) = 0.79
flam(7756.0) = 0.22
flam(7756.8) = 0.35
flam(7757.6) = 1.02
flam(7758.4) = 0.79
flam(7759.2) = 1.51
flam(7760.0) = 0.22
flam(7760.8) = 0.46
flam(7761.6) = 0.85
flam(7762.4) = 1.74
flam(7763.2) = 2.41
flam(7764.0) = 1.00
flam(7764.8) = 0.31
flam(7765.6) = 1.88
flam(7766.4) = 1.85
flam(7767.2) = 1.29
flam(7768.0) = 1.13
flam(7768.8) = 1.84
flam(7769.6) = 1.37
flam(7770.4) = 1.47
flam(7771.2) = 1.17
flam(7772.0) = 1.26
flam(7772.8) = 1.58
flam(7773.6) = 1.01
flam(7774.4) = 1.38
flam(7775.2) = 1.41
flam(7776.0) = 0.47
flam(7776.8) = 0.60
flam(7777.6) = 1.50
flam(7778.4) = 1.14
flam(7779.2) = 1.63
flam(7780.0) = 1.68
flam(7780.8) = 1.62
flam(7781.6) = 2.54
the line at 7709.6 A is [S II] 6716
